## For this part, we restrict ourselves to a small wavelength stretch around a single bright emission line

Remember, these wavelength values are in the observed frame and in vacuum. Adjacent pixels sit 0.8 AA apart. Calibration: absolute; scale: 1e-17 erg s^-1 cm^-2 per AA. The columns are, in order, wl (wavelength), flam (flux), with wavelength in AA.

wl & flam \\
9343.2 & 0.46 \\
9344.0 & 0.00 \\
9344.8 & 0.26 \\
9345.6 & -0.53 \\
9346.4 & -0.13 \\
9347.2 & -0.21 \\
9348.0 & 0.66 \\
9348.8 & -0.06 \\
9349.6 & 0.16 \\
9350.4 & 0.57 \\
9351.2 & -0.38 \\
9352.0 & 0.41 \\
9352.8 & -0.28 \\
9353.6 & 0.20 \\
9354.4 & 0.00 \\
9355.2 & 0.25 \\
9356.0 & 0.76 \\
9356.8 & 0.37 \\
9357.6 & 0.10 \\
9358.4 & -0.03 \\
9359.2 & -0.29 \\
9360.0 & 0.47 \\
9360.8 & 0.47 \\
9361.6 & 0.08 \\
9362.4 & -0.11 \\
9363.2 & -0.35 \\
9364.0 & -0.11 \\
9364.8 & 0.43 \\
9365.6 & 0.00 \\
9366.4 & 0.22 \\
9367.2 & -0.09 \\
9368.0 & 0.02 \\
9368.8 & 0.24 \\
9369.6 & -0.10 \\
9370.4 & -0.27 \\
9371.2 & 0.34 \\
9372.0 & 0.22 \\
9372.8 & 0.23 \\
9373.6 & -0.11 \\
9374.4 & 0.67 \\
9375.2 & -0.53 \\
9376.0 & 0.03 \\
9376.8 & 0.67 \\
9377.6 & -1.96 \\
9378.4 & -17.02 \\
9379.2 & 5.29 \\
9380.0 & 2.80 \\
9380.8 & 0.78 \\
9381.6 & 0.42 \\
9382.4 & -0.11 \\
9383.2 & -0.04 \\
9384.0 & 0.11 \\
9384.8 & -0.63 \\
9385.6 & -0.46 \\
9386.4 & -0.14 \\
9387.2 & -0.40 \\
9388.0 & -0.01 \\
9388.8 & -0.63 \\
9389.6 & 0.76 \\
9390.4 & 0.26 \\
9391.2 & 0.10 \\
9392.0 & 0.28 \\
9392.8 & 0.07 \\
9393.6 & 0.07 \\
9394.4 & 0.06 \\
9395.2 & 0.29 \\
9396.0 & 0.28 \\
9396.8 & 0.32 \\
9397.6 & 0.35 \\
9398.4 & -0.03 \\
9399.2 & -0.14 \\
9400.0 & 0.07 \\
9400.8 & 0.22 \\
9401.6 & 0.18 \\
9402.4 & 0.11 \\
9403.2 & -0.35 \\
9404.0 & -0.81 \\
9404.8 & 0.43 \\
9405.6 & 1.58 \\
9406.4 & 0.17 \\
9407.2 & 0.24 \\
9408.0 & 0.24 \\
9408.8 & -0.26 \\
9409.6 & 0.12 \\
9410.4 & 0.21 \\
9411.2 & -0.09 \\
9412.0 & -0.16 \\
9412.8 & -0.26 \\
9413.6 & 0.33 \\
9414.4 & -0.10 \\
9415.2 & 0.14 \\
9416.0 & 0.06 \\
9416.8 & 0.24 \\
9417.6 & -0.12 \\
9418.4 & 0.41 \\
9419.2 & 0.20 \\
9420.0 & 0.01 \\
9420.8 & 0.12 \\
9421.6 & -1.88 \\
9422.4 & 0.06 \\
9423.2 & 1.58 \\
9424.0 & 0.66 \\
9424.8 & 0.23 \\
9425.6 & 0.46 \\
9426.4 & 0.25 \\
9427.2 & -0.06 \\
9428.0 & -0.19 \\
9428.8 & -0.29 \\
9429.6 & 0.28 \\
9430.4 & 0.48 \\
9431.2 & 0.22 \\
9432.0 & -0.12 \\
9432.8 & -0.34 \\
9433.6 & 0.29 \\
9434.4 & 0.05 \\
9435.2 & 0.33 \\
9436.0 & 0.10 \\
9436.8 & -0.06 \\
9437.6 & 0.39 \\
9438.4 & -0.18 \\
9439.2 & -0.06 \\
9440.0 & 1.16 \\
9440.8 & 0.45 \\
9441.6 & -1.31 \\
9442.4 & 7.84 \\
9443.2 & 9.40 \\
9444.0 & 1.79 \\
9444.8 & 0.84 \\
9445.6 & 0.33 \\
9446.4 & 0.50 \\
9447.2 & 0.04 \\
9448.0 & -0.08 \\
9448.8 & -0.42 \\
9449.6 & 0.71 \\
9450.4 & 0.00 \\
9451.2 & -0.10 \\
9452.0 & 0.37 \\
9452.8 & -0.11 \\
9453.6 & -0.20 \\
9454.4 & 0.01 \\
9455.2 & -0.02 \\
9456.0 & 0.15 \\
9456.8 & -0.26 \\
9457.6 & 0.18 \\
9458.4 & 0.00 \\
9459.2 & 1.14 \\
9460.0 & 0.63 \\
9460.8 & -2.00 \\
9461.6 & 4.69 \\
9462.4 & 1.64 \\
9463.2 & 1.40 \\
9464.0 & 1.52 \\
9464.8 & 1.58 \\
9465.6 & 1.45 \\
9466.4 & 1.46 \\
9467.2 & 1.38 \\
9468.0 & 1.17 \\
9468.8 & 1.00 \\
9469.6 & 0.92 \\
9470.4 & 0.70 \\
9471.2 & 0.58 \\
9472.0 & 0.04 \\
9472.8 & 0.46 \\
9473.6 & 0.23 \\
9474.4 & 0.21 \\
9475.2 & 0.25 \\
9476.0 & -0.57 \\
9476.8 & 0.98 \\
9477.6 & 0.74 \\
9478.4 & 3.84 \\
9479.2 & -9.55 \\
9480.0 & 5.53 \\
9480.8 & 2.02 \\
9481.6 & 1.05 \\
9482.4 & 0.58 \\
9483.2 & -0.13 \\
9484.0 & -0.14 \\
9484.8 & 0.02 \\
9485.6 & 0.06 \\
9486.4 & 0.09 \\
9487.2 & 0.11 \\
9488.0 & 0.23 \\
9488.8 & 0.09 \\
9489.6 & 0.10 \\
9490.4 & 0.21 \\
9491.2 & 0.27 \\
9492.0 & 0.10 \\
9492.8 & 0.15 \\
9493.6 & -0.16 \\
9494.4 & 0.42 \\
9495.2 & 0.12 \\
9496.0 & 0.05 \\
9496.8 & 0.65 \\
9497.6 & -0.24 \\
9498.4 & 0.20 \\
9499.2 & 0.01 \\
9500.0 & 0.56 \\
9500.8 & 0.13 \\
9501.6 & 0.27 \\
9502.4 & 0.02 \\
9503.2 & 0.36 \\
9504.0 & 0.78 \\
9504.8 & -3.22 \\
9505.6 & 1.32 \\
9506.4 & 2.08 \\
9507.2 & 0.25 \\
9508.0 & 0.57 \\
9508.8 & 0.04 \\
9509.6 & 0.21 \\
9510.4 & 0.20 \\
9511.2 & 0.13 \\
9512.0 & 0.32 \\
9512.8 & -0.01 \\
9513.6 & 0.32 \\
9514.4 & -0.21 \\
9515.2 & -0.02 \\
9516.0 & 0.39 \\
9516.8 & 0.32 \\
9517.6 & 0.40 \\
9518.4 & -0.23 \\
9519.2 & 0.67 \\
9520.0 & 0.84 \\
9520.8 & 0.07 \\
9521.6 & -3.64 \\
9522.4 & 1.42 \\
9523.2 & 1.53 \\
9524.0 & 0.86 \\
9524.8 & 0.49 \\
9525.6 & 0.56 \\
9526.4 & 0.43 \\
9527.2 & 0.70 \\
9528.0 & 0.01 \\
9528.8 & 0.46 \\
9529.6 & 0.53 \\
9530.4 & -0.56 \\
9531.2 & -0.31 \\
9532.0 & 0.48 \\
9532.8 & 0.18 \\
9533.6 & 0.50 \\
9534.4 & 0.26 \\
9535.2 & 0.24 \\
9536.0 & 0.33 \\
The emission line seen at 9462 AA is H-gamma 4340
